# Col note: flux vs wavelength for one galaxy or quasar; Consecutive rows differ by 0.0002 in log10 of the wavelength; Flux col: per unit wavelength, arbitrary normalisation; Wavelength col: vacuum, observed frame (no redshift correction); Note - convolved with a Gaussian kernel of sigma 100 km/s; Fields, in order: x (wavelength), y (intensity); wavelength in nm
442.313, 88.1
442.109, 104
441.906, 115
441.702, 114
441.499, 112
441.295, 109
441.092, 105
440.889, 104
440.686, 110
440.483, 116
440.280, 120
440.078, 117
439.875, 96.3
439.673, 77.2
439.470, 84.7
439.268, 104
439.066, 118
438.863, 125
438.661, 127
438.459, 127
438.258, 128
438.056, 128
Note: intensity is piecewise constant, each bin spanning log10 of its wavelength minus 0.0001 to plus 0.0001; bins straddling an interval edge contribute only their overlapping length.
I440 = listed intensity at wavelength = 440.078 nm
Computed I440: 117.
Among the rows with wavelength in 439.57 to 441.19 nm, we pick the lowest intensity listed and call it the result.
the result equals 77.2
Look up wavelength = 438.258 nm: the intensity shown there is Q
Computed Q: 128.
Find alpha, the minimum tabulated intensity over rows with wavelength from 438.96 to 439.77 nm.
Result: 77.2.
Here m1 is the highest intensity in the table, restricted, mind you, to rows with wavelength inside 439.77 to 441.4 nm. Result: 120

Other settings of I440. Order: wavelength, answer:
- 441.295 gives 109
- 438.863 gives 125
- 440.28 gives 120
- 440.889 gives 104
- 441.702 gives 114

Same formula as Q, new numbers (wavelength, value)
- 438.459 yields 127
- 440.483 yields 116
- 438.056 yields 128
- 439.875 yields 96.3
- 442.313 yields 88.1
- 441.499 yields 112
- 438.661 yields 127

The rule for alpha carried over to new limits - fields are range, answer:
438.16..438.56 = 127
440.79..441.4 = 104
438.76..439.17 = 118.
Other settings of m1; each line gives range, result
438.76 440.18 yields 125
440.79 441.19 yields 105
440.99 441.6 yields 112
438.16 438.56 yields 128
